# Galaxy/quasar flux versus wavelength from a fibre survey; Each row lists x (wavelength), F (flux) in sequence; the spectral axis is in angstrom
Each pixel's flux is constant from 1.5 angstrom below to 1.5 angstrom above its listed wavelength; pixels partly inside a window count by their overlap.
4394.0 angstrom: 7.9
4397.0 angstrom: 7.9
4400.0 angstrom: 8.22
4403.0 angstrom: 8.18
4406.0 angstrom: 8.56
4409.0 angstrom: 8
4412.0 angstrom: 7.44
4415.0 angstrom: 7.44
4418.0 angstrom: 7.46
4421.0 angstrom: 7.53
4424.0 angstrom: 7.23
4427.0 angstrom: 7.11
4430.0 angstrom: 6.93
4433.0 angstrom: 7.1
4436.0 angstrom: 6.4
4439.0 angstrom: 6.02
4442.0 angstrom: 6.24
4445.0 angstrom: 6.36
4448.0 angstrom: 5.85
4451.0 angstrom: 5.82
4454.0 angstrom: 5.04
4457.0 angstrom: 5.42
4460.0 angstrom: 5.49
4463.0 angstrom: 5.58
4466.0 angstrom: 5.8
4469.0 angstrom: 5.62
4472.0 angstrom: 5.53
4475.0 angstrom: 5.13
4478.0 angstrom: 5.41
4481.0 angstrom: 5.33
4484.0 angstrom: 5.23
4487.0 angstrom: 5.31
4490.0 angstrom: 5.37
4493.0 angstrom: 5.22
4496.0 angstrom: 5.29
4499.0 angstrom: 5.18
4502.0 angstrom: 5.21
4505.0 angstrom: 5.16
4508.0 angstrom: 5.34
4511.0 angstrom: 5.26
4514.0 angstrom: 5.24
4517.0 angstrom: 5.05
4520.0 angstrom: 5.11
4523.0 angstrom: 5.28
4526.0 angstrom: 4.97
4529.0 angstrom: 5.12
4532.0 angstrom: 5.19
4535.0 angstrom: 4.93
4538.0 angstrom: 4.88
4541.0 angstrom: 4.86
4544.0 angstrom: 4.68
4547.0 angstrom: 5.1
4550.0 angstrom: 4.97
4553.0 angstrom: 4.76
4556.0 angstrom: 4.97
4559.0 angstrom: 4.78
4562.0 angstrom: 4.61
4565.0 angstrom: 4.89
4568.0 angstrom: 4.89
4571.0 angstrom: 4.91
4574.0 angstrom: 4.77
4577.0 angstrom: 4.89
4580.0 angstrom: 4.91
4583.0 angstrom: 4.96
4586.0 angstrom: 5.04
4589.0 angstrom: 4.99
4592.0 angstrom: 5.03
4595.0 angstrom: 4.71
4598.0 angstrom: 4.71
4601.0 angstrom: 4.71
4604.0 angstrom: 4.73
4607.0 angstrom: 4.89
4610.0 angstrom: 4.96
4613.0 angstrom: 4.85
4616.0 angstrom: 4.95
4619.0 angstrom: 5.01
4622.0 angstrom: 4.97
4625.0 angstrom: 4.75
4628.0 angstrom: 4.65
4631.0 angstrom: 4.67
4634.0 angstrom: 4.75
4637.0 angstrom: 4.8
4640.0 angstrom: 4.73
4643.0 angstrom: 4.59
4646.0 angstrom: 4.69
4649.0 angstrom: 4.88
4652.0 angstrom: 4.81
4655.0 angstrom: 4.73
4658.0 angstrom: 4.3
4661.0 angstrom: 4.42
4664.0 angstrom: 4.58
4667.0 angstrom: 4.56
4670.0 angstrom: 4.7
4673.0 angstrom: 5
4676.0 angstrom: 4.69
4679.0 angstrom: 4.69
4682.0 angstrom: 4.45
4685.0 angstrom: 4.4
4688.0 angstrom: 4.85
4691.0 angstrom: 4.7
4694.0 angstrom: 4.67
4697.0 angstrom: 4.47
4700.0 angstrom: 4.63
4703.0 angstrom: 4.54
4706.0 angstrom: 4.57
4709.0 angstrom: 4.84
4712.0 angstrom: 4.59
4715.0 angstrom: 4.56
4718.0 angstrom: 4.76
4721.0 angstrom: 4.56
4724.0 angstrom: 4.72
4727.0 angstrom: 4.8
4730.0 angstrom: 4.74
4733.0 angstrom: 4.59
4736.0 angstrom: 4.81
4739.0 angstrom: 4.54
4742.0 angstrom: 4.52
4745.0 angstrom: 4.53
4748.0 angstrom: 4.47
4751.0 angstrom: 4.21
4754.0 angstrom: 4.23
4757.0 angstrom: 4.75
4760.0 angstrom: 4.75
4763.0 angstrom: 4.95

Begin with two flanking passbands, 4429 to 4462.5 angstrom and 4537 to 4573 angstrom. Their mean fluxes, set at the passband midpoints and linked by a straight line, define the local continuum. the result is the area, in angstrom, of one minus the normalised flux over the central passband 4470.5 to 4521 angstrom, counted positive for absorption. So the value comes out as 2.2 angstrom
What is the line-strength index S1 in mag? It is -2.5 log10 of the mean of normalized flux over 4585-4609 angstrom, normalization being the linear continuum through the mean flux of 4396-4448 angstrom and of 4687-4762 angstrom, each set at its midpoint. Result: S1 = 0.18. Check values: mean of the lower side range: 7.25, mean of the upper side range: 4.62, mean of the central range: 4.85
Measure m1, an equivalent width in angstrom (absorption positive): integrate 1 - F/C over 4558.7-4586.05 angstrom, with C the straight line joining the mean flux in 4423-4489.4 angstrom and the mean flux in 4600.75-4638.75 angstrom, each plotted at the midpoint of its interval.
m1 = 1.5 angstrom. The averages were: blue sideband 5.89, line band 4.86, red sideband 4.83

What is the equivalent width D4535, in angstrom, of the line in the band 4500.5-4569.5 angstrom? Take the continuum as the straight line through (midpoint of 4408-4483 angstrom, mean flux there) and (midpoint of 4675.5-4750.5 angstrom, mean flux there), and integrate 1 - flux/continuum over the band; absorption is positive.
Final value 8.6 angstrom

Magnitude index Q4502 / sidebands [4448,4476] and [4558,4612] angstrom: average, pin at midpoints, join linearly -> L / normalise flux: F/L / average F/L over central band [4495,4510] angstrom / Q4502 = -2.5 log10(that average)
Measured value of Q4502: 0.013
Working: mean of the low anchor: 5.52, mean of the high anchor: 4.86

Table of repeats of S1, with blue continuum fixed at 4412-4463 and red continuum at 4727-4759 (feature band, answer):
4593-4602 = 0.16 mag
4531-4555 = 0.18 mag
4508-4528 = 0.16 mag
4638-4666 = 0.11 mag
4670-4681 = 0.05 mag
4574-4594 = 0.12 mag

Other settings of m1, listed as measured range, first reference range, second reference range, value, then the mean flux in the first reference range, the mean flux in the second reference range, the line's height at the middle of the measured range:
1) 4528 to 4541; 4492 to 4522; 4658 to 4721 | 0.3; 5.21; 4.62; 5.12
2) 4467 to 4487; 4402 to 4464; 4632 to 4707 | 3.0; 6.72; 4.65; 6.34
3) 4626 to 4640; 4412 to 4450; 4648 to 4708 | 0.9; 6.82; 4.63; 5.03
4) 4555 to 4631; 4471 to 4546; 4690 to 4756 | 1.3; 5.17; 4.59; 4.94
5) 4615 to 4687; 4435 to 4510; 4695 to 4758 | 2.5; 5.53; 4.59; 4.87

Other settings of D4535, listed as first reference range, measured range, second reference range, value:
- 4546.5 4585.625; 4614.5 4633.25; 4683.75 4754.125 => -0.22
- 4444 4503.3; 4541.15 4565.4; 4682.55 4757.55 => 1.56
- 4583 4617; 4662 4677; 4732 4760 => 0.04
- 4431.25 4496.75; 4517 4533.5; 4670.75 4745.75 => 0.88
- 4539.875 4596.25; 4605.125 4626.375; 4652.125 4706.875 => -0.64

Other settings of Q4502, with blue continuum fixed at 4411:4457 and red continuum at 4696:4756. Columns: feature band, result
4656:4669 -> 0.124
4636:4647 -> 0.105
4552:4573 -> 0.184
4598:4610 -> 0.137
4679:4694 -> 0.056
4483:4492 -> 0.177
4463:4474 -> 0.138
